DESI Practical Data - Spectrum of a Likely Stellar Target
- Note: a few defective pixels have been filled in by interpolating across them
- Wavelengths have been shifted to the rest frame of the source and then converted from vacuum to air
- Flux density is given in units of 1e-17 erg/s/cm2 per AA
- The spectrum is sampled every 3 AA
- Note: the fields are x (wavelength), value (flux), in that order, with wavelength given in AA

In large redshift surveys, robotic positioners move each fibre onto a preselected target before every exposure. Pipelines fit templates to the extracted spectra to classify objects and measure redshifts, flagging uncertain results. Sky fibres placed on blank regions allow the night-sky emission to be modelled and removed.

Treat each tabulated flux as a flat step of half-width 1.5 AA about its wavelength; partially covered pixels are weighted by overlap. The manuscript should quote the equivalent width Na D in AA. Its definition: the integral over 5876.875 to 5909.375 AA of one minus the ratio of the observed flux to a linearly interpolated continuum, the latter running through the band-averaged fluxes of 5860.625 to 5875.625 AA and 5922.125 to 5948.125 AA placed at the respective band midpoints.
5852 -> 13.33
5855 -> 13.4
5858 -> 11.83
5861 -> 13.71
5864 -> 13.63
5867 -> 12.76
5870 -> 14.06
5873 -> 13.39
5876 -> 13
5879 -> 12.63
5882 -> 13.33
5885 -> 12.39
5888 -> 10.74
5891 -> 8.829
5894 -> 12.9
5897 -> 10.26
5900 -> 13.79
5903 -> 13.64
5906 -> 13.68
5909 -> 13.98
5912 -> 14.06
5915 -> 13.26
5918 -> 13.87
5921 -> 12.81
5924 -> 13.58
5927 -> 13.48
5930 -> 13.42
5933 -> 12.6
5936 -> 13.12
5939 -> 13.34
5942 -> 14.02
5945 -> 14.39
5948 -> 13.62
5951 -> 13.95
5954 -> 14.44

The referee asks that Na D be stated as 2.7 AA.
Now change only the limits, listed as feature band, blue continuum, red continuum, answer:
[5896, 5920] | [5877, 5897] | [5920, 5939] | -1.8 AA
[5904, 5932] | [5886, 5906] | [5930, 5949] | -1.9 AA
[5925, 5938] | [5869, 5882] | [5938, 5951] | 0.5 AA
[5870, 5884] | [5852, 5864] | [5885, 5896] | -1.5 AA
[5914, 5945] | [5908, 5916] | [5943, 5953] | 1.1 AA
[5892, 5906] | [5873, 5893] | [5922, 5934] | -0.2 AA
